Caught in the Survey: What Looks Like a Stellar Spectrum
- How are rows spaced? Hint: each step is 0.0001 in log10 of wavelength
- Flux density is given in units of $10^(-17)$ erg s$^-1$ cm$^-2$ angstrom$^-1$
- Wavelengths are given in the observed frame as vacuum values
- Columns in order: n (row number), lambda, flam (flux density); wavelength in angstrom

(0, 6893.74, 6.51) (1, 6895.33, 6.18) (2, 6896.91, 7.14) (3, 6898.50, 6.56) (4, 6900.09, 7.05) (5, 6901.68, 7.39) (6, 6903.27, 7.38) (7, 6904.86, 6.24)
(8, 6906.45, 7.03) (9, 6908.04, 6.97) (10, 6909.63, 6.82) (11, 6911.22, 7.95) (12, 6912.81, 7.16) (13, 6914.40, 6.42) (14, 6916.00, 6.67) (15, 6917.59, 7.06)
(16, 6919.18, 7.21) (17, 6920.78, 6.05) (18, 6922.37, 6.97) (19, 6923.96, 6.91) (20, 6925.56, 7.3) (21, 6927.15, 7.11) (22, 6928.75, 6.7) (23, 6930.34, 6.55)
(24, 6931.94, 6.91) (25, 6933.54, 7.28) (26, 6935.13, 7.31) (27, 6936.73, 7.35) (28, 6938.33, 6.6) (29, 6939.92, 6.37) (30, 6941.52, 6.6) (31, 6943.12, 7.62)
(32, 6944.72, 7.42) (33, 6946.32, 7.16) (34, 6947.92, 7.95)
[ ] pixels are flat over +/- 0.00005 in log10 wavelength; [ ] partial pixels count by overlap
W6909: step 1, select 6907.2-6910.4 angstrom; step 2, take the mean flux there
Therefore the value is 6.9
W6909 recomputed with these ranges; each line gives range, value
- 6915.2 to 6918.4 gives 6.87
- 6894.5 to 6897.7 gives 6.67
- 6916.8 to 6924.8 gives 6.84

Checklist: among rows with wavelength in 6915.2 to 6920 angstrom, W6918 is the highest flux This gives 7.21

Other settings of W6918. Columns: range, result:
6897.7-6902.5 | 7.39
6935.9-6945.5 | 7.62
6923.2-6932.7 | 7.3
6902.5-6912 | 7.95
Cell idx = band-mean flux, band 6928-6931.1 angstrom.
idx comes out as 6.64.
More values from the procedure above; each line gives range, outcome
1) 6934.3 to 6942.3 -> 6.85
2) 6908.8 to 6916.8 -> 7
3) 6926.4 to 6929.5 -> 6.89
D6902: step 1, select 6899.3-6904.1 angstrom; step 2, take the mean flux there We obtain 7.26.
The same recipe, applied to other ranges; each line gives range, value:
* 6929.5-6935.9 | 7.01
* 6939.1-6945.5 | 7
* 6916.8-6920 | 7.12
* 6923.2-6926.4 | 7.11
